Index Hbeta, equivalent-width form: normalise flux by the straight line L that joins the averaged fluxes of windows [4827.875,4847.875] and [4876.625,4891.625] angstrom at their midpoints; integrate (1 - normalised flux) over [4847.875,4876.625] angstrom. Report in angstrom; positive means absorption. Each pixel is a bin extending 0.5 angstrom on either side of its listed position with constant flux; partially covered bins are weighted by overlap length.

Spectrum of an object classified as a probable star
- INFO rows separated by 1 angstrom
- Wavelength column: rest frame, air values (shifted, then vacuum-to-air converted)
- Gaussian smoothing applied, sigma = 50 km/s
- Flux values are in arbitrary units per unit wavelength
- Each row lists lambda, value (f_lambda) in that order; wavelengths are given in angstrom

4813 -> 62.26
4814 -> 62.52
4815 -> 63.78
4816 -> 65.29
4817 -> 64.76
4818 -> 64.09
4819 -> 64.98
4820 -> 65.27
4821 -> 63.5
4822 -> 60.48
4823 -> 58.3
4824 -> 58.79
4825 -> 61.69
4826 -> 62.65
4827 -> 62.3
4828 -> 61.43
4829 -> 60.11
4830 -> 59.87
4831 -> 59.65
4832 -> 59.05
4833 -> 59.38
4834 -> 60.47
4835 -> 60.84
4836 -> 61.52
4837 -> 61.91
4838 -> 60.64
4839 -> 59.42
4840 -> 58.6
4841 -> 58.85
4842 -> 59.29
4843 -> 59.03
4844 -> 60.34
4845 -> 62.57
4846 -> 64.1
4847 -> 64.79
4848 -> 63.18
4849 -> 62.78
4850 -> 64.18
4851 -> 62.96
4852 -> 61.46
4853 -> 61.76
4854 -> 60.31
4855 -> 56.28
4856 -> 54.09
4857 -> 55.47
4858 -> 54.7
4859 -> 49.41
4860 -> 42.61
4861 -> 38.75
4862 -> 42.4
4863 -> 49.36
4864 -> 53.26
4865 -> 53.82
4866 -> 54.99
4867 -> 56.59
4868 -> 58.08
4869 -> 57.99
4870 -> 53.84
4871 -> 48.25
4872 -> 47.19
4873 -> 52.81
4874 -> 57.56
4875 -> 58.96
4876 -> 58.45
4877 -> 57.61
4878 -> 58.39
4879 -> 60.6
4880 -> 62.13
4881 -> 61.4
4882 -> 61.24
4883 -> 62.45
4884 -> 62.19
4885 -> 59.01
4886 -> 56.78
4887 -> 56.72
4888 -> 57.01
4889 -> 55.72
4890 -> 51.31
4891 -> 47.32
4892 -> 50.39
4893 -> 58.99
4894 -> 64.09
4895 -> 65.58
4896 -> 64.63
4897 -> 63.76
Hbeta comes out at 2.15 angstrom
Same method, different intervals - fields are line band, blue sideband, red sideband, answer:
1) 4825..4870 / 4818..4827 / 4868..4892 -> 1.3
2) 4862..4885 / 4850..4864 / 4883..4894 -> -0.6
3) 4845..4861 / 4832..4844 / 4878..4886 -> 0.6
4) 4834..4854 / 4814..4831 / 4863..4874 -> -1.1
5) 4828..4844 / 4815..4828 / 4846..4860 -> 0.3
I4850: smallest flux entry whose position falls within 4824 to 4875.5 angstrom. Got 38.75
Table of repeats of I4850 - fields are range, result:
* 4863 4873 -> 47.19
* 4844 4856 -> 54.09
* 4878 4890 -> 51.31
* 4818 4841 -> 58.3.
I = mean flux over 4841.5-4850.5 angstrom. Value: 62.3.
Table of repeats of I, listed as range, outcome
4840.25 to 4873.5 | 55.9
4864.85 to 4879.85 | 55.9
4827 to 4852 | 61.1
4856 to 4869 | 51.2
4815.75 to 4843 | 61.1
